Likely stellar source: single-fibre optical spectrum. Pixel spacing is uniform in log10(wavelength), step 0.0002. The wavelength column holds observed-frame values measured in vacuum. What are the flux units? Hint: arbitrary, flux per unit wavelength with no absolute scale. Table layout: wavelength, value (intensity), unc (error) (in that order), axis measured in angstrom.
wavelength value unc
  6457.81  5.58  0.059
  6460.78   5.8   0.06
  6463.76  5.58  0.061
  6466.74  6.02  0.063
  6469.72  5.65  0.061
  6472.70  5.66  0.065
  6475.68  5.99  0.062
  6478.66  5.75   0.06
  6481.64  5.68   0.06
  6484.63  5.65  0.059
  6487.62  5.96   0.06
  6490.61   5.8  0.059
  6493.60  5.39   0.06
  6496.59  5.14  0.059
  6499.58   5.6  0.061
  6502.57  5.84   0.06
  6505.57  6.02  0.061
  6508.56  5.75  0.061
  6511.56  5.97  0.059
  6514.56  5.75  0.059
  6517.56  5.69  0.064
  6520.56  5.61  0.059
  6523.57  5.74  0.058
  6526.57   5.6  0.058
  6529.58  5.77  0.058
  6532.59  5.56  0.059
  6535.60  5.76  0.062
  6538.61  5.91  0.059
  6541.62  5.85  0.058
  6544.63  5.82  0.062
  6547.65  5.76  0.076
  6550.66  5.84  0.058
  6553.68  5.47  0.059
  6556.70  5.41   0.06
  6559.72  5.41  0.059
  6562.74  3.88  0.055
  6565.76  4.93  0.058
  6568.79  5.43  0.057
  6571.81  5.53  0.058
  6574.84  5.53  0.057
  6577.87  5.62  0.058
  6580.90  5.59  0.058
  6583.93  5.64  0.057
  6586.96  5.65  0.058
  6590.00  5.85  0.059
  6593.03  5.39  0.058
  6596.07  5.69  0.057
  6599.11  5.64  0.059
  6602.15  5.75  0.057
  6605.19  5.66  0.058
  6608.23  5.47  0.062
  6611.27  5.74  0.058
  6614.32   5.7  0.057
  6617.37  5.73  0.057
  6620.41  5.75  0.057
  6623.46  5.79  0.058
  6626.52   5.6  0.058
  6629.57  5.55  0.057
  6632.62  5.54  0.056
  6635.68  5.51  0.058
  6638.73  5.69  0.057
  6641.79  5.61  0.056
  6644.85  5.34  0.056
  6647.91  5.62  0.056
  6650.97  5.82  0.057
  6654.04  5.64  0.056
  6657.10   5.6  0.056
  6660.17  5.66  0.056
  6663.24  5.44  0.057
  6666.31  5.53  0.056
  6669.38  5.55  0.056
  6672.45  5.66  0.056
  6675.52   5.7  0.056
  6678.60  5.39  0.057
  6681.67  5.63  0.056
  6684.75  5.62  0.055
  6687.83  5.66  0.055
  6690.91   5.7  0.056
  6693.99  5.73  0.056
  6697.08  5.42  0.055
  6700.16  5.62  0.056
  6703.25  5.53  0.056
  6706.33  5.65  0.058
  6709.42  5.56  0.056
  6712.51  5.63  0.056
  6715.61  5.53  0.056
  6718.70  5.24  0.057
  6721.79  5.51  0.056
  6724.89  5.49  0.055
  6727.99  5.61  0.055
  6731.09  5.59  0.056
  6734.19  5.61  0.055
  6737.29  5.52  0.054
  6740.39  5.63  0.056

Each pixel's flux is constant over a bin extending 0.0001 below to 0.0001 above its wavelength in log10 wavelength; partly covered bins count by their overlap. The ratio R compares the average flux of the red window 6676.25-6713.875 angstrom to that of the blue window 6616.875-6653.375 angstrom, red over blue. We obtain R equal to 1.0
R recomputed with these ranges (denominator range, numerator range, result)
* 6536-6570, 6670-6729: 1.02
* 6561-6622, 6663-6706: 1.01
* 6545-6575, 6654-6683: 1.05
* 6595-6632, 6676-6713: 0.99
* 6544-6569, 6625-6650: 1.05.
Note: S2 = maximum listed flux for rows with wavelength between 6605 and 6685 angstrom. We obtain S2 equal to 5.82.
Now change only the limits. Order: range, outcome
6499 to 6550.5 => 6.02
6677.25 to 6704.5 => 5.73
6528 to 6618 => 5.91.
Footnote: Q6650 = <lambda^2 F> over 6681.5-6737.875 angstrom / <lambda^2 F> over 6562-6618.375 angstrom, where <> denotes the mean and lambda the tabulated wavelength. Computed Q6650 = 1.05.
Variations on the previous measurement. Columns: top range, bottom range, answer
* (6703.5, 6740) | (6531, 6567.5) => 1.07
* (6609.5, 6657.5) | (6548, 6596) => 1.06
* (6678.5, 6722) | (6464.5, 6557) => 1.03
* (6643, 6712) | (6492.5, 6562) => 1.03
